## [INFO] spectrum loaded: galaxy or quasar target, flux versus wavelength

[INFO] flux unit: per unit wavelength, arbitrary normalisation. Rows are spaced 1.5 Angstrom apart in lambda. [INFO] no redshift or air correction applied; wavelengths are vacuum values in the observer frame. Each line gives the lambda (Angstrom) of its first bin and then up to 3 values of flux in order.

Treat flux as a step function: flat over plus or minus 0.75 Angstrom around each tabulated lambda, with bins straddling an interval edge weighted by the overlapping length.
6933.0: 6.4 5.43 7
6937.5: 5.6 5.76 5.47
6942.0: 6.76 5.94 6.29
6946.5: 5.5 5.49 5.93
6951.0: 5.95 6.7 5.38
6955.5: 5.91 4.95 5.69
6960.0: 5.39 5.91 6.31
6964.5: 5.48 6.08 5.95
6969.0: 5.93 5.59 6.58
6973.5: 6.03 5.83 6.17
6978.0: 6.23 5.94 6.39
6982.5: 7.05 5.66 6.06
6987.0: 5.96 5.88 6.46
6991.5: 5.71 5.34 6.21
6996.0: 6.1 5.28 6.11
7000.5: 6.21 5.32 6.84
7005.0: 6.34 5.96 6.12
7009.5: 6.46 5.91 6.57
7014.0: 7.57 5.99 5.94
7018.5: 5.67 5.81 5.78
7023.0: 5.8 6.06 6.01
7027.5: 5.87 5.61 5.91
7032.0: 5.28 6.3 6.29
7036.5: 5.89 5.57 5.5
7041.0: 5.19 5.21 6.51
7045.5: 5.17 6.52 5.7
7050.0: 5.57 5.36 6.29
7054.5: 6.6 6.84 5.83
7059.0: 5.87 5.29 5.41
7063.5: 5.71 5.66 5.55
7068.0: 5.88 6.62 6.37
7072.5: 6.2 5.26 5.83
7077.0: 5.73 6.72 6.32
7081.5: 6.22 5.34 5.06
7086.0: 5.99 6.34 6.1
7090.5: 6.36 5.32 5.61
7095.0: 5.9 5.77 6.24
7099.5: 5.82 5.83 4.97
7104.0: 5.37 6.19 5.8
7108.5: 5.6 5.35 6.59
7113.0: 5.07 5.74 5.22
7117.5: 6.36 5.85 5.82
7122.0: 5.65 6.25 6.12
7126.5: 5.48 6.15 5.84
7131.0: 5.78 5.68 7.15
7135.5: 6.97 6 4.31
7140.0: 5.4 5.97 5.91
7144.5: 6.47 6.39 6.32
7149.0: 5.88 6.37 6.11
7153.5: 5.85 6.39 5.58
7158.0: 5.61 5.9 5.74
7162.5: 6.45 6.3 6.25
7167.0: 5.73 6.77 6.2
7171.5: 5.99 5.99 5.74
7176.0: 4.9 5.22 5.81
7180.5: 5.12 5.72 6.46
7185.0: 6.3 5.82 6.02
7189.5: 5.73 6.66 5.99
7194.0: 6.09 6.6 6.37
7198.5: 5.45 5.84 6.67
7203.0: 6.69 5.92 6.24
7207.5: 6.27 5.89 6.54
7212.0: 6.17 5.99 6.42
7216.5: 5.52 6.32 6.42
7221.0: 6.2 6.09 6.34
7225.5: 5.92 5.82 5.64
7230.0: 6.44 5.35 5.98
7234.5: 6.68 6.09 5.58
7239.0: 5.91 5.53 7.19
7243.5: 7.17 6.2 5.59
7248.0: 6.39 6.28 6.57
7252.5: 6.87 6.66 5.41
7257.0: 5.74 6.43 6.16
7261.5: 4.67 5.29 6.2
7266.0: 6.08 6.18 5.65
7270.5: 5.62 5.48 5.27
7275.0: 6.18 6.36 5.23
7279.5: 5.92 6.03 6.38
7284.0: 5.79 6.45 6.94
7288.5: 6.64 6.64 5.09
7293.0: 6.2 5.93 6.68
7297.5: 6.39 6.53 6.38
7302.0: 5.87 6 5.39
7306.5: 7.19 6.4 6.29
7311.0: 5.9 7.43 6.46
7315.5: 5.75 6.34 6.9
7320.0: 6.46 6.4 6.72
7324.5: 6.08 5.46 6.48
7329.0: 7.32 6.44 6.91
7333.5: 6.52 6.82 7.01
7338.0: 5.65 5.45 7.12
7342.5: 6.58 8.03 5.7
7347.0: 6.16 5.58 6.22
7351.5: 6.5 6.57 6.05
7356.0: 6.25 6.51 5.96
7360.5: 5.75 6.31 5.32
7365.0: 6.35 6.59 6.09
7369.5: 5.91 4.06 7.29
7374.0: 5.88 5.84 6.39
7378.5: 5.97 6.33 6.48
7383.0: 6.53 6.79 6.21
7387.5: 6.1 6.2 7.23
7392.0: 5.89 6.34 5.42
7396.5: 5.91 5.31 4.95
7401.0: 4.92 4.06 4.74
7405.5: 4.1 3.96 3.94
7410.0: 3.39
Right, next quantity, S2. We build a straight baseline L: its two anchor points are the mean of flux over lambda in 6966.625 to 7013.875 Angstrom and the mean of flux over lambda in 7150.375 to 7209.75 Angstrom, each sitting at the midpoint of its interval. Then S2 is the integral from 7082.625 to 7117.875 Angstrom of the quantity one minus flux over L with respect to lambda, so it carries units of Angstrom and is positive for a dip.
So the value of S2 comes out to 1.8 Angstrom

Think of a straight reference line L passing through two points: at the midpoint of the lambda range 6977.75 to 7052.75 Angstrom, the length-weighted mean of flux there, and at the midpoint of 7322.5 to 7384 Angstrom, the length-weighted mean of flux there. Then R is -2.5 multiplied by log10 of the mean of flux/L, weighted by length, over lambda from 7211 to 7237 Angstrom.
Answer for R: 0.013 mag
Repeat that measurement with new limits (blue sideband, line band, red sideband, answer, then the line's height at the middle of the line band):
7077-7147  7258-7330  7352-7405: -0.04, 5.93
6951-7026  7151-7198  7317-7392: 0.03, 6.16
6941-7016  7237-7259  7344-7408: -0.05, 5.94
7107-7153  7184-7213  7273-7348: -0.02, 6.08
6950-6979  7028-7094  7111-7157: 0.01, 5.93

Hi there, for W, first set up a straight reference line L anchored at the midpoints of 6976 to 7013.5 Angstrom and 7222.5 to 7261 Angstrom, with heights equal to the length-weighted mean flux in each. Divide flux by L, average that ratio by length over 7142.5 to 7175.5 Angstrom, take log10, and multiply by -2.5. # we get 0.01 mag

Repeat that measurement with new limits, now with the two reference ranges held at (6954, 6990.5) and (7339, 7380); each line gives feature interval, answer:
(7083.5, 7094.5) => 0.038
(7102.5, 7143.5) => 0.041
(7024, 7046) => 0.043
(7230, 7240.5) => 0.030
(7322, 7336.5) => -0.068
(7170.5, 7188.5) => 0.058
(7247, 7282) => 0.032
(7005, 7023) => -0.031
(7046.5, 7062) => 0.010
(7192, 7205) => -0.019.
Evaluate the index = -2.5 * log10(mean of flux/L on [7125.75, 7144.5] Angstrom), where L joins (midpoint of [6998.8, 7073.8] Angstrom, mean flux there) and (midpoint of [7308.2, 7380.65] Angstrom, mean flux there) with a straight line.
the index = 0.03 mag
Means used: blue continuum 5.95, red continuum 6.29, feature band 5.91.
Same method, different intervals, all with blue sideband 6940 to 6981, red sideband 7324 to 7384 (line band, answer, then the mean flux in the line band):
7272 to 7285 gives 0.06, 5.88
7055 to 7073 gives 0.01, 5.94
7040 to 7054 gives 0.05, 5.74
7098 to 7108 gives 0.06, 5.71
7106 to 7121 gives 0.06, 5.75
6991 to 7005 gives 0.00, 5.93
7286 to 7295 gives -0.01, 6.25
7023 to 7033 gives 0.03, 5.8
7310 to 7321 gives -0.04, 6.46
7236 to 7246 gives -0.01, 6.23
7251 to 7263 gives 0.03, 5.98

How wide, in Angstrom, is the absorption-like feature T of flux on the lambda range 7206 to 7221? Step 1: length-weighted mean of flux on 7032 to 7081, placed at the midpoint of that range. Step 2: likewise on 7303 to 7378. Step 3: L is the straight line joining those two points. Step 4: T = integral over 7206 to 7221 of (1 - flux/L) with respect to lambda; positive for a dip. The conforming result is -0.2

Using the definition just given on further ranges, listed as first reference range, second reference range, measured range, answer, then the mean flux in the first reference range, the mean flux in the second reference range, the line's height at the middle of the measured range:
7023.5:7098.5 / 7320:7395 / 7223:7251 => -0.05 Angstrom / 5.87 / 6.29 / 6.12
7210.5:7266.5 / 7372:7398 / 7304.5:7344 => -1.88 Angstrom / 6.1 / 6.24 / 6.18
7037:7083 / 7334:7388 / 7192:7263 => -0.60 Angstrom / 5.87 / 6.23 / 6.07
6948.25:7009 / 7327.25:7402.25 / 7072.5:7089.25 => 0.33 Angstrom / 5.97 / 6.19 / 6.03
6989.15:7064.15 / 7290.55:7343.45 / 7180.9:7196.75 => 0.14 Angstrom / 5.94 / 6.37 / 6.18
